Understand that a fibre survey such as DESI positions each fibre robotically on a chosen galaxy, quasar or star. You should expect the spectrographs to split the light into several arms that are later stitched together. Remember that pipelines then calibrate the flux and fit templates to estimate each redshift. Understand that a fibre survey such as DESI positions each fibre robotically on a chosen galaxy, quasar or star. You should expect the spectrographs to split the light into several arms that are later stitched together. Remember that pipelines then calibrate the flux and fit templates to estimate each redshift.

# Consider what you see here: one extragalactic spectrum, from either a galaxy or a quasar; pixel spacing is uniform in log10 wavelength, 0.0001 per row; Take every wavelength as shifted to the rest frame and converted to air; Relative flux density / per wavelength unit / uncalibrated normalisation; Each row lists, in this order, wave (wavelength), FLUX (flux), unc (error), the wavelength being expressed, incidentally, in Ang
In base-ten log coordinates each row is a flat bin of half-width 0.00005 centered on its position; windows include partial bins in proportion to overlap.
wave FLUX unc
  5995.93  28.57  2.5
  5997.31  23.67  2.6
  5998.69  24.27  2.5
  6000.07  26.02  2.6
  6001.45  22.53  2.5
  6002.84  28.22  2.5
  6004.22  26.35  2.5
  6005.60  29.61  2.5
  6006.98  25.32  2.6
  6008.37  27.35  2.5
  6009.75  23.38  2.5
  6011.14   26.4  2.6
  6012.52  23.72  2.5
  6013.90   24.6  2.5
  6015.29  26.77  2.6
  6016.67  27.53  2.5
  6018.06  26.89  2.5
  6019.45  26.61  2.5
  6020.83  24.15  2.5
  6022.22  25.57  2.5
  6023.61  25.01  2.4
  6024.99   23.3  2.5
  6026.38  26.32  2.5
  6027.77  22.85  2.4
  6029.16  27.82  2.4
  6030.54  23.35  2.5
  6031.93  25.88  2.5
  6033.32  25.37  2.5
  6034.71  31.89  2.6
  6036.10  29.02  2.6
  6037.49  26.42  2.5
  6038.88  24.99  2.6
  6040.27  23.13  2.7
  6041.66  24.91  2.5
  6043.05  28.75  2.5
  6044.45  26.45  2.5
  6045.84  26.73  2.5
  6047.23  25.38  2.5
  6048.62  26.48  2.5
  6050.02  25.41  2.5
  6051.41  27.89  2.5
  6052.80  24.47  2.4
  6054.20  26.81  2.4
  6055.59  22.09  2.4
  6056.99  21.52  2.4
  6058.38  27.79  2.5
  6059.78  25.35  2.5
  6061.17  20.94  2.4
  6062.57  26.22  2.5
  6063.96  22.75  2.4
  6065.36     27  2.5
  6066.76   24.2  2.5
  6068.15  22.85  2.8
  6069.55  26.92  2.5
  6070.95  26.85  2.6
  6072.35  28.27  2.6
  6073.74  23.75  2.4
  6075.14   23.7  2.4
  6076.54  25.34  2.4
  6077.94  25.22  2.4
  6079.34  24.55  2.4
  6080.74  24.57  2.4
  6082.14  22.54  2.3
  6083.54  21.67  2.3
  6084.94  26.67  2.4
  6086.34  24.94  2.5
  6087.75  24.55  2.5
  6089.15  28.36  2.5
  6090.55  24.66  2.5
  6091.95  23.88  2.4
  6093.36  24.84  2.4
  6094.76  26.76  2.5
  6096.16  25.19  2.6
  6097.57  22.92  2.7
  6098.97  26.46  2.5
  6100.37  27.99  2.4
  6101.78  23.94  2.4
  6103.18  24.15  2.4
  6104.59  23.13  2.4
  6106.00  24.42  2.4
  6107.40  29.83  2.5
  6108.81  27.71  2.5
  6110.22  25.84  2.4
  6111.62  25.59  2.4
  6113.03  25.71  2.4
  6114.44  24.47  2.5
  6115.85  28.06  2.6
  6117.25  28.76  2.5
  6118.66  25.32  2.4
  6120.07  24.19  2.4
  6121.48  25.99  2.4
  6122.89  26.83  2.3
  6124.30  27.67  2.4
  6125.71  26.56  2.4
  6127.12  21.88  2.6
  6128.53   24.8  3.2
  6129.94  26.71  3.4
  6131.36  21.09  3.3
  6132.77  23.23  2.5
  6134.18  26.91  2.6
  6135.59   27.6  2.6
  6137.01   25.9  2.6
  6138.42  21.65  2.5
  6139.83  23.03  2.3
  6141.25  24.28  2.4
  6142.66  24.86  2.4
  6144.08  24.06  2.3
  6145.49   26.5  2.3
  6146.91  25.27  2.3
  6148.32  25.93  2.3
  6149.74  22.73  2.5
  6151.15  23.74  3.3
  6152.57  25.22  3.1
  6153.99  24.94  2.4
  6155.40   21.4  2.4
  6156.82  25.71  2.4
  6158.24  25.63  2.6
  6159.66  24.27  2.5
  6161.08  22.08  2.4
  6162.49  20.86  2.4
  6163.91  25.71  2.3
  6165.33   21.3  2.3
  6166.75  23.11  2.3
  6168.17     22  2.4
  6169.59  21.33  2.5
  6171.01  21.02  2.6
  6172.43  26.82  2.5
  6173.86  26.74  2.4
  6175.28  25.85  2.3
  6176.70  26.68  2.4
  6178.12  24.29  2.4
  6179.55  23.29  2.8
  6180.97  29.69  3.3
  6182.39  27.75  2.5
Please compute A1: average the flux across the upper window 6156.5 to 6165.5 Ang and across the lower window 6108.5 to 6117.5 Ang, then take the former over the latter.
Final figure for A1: 0.90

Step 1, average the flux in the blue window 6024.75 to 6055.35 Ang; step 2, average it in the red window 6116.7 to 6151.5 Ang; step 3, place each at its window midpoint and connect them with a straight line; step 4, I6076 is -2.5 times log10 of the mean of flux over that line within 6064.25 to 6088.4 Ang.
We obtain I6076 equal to 0.03 mag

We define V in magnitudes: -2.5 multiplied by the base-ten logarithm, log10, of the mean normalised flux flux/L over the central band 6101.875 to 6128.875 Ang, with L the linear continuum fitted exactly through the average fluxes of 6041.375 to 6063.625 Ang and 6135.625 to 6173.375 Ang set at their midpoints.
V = -0.06 mag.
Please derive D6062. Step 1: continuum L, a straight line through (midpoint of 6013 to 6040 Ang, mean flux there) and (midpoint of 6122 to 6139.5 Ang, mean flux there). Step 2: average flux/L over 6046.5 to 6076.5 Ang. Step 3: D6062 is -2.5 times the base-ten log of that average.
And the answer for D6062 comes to 0.024 mag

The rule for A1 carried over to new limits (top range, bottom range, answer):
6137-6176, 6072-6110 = 0.95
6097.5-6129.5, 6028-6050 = 0.98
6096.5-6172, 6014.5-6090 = 0.97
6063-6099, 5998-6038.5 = 0.96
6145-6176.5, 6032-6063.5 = 0.93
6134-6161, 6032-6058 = 0.95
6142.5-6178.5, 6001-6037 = 0.93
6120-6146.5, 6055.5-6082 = 1.01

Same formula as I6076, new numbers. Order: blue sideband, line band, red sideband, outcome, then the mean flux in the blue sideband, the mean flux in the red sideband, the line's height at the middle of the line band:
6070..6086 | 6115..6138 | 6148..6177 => -0.059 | 24.9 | 23.9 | 24.3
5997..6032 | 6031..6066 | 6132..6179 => -0.021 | 25.5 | 24.3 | 25.2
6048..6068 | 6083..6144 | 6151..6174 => -0.051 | 24.9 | 23.6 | 24.2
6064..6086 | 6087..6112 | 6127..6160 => -0.035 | 24.9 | 24.5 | 24.7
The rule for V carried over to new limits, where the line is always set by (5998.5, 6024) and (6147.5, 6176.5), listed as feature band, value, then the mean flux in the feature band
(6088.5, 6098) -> -0.022 mag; 25.3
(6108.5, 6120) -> -0.076 mag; 26.3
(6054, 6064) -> 0.046 mag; 24.2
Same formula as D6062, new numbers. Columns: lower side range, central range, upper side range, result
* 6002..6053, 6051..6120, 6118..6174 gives -0.001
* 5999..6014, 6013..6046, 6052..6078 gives -0.024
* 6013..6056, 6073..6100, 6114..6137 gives 0.040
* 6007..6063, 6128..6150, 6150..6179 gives -0.020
